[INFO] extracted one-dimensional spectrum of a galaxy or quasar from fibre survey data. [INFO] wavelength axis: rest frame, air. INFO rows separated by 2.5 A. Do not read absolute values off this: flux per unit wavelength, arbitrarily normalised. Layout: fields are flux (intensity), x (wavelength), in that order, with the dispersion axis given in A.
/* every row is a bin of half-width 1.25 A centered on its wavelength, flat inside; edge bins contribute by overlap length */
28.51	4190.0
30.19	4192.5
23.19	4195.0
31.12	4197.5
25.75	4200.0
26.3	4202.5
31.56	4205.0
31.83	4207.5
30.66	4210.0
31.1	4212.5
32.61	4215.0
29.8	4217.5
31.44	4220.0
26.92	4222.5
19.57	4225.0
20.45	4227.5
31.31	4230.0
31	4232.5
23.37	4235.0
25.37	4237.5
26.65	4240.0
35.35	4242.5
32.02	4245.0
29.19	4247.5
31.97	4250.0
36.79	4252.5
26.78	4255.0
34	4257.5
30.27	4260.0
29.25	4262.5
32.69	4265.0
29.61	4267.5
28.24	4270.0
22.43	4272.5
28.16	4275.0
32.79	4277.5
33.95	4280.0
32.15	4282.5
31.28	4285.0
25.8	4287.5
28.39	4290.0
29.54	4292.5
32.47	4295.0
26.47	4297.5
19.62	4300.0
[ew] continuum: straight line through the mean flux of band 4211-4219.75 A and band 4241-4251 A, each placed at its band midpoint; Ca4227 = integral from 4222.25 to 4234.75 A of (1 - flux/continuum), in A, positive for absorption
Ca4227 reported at 2.4 A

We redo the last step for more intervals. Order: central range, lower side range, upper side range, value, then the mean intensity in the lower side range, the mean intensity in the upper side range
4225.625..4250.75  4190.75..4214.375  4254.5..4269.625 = 1.3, 29.2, 30.5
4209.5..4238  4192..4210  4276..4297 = 1.3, 28.6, 30.6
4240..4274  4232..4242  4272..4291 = -2.9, 26.9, 29.7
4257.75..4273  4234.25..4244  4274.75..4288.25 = 0.2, 28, 31.1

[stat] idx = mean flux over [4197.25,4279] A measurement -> 29.3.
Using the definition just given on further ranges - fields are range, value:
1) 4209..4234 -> 28.4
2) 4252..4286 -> 30.5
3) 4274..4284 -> 31.8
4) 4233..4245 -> 28.3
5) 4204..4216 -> 31.5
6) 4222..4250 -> 27.6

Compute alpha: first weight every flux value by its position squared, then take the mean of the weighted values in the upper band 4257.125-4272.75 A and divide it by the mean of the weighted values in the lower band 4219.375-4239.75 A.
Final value 1.2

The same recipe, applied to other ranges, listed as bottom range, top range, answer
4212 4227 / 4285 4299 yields 1.06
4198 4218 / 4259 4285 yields 1.03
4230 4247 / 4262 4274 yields 0.99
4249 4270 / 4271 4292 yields 0.95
